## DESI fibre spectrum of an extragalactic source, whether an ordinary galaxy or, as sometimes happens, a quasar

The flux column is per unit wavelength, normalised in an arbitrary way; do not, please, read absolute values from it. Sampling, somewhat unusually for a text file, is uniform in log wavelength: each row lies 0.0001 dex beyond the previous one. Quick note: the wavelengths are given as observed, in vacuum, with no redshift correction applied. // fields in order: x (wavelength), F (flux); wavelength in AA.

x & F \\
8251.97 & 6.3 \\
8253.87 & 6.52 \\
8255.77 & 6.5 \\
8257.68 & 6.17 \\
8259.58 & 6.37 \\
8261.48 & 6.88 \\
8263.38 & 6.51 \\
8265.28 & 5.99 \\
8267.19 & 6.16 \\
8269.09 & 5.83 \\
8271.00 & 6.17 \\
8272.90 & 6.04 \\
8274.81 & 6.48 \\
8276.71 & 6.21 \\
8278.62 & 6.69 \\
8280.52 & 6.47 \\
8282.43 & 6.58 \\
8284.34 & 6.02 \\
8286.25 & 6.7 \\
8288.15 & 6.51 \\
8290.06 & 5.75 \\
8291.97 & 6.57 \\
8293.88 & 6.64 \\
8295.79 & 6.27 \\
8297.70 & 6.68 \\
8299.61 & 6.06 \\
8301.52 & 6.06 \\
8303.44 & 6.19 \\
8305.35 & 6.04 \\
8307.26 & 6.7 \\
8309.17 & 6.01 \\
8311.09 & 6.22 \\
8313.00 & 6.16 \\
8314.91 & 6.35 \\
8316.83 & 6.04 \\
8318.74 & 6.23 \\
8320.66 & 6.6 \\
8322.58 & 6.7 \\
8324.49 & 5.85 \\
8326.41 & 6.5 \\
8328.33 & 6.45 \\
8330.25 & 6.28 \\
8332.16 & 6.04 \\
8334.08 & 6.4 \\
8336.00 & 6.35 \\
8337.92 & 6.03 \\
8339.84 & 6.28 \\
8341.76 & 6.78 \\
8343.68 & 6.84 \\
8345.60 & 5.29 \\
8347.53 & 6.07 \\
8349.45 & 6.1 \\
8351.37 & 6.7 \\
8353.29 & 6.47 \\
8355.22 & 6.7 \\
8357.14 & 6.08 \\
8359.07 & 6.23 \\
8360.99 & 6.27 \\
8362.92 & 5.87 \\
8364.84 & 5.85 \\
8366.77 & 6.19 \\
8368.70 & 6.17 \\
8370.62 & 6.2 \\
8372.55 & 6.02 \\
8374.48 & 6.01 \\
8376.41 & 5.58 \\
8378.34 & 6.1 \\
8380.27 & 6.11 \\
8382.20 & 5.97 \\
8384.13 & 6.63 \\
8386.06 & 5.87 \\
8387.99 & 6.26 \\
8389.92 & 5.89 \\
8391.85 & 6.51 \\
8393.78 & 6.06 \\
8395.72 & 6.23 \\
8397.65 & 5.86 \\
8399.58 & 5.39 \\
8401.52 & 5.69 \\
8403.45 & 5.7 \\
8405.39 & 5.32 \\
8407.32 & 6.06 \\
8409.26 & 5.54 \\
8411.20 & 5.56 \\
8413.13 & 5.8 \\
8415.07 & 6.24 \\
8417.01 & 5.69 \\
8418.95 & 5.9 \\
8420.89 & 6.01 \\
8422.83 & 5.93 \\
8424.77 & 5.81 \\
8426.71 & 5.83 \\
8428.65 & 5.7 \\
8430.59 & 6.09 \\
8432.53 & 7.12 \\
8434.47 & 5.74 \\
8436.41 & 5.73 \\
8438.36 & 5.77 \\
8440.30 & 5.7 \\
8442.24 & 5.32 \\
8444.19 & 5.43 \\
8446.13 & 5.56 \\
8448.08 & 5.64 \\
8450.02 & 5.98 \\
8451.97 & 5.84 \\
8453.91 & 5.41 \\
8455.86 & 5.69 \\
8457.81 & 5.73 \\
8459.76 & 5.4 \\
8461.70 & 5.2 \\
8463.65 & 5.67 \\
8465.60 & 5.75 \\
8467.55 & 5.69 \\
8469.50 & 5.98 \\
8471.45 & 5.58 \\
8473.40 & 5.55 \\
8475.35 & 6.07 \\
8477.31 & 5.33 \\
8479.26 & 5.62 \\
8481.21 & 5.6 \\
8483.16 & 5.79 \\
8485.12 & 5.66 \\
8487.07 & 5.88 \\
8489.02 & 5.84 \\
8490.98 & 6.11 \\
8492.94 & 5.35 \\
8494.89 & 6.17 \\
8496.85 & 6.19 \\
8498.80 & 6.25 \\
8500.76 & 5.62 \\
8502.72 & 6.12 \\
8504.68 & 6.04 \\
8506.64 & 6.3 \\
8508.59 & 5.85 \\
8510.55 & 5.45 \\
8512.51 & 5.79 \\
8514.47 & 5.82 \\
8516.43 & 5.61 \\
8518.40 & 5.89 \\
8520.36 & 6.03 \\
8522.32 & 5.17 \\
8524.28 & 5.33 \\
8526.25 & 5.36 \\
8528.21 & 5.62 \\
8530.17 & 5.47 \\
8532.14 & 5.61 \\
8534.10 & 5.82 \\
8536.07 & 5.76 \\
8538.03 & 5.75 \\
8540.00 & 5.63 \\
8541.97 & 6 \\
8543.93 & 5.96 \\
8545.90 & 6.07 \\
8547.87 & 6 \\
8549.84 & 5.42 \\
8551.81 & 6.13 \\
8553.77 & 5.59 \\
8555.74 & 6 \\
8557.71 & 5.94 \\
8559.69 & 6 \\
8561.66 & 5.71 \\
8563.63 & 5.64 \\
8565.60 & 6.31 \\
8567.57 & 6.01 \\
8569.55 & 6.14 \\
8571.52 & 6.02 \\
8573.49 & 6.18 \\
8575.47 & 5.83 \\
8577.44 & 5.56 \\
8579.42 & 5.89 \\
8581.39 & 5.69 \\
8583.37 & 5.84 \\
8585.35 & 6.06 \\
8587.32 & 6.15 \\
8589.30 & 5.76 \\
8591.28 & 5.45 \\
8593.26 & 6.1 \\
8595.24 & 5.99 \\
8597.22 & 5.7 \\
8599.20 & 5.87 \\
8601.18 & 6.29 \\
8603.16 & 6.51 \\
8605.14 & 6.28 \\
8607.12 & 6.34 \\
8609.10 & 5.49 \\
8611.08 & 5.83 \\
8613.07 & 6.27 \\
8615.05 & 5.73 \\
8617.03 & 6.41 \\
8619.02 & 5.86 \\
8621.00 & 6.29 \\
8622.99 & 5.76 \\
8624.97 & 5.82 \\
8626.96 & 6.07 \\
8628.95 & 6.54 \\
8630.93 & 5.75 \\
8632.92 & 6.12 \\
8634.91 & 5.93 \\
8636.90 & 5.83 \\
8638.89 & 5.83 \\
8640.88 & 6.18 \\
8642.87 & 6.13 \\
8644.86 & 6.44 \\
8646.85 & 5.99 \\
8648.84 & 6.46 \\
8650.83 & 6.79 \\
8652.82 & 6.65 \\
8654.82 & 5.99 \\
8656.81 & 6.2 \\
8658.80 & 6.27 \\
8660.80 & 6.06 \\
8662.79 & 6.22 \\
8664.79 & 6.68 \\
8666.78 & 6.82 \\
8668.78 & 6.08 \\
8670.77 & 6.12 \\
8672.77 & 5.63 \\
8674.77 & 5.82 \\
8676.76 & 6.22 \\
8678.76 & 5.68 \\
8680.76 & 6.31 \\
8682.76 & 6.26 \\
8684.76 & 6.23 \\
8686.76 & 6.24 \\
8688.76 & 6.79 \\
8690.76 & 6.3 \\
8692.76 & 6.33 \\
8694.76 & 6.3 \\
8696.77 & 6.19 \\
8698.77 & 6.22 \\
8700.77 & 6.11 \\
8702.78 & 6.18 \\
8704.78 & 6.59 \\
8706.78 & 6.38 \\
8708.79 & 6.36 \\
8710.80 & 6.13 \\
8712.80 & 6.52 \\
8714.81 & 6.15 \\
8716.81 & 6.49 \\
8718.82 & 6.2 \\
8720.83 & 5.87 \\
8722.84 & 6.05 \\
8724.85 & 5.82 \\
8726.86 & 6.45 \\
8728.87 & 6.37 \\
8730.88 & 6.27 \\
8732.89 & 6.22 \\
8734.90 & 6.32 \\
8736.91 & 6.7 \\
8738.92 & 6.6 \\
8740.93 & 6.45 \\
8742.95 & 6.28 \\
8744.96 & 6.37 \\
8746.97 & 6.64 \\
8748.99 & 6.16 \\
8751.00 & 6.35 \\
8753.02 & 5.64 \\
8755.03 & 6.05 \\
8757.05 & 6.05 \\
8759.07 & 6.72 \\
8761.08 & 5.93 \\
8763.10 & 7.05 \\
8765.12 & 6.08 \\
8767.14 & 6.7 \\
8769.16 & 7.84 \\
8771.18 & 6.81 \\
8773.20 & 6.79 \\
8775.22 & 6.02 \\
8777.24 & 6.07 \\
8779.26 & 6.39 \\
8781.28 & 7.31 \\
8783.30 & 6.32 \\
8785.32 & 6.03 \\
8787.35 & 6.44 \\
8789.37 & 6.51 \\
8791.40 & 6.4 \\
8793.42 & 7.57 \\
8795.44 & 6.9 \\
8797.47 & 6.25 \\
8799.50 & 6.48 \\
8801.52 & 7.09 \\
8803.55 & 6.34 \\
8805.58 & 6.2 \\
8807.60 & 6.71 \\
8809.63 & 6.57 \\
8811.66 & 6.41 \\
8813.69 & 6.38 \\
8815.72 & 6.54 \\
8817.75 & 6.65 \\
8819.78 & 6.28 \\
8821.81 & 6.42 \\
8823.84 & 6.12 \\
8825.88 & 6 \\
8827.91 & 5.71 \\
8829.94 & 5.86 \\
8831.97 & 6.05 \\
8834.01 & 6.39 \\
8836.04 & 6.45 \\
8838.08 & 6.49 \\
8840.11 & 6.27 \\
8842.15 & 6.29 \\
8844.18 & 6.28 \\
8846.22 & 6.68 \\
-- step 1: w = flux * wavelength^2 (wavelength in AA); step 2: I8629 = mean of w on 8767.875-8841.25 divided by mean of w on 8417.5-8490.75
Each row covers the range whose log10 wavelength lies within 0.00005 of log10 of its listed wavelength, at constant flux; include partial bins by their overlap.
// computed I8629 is 1.22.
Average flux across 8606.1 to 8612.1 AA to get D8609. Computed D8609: 5.89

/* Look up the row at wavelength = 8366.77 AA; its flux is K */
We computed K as 6.19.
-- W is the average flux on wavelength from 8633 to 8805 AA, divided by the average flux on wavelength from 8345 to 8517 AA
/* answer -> 1.08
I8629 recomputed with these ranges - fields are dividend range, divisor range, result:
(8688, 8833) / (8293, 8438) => 1.15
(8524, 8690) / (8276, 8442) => 1.04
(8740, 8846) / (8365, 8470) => 1.20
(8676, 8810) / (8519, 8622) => 1.13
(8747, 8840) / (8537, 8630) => 1.13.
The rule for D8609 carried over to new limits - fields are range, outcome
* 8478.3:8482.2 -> 5.62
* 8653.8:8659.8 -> 6.15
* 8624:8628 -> 5.94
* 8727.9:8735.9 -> 6.3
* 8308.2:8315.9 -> 6.19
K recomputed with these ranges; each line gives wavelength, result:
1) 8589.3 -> 5.76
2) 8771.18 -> 6.81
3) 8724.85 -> 5.82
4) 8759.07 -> 6.72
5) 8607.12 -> 6.34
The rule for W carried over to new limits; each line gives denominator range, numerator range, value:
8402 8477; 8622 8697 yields 1.08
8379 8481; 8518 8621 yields 1.01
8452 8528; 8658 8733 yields 1.09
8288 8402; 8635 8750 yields 1.01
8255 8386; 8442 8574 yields 0.92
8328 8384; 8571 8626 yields 0.96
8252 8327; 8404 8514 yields 0.92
